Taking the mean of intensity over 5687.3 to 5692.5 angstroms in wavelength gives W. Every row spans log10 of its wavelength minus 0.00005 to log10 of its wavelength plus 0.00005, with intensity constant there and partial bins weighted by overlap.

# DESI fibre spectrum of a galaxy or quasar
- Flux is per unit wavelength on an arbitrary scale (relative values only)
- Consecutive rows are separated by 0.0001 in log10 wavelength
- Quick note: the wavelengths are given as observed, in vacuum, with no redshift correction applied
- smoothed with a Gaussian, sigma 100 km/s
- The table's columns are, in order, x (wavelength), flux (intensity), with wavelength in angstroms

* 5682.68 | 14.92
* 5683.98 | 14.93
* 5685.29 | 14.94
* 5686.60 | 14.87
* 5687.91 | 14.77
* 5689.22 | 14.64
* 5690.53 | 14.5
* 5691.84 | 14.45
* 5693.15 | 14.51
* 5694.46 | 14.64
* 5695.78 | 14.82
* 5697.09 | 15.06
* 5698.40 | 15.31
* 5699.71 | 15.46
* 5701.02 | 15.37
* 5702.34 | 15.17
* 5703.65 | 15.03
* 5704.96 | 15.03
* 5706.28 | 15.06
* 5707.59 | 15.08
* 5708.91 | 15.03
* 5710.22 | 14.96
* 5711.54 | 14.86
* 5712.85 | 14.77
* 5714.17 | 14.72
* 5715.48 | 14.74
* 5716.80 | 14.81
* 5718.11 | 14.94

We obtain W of 14.6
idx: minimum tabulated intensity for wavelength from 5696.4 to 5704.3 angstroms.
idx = 15.03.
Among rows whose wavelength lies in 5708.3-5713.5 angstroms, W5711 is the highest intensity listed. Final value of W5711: 15.03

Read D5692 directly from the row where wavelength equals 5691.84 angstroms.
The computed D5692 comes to 14.45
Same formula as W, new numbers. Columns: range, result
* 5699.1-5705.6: 15.2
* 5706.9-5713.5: 14.9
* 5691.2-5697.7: 14.7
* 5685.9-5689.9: 14.8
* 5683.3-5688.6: 14.9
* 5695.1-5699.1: 15.1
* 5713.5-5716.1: 14.7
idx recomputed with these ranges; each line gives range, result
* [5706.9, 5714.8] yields 14.72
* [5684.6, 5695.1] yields 14.45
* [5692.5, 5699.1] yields 14.51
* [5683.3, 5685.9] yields 14.93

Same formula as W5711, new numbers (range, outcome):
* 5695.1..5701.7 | 15.46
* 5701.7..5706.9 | 15.17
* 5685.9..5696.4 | 14.87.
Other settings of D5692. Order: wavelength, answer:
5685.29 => 14.94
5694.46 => 14.64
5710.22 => 14.96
